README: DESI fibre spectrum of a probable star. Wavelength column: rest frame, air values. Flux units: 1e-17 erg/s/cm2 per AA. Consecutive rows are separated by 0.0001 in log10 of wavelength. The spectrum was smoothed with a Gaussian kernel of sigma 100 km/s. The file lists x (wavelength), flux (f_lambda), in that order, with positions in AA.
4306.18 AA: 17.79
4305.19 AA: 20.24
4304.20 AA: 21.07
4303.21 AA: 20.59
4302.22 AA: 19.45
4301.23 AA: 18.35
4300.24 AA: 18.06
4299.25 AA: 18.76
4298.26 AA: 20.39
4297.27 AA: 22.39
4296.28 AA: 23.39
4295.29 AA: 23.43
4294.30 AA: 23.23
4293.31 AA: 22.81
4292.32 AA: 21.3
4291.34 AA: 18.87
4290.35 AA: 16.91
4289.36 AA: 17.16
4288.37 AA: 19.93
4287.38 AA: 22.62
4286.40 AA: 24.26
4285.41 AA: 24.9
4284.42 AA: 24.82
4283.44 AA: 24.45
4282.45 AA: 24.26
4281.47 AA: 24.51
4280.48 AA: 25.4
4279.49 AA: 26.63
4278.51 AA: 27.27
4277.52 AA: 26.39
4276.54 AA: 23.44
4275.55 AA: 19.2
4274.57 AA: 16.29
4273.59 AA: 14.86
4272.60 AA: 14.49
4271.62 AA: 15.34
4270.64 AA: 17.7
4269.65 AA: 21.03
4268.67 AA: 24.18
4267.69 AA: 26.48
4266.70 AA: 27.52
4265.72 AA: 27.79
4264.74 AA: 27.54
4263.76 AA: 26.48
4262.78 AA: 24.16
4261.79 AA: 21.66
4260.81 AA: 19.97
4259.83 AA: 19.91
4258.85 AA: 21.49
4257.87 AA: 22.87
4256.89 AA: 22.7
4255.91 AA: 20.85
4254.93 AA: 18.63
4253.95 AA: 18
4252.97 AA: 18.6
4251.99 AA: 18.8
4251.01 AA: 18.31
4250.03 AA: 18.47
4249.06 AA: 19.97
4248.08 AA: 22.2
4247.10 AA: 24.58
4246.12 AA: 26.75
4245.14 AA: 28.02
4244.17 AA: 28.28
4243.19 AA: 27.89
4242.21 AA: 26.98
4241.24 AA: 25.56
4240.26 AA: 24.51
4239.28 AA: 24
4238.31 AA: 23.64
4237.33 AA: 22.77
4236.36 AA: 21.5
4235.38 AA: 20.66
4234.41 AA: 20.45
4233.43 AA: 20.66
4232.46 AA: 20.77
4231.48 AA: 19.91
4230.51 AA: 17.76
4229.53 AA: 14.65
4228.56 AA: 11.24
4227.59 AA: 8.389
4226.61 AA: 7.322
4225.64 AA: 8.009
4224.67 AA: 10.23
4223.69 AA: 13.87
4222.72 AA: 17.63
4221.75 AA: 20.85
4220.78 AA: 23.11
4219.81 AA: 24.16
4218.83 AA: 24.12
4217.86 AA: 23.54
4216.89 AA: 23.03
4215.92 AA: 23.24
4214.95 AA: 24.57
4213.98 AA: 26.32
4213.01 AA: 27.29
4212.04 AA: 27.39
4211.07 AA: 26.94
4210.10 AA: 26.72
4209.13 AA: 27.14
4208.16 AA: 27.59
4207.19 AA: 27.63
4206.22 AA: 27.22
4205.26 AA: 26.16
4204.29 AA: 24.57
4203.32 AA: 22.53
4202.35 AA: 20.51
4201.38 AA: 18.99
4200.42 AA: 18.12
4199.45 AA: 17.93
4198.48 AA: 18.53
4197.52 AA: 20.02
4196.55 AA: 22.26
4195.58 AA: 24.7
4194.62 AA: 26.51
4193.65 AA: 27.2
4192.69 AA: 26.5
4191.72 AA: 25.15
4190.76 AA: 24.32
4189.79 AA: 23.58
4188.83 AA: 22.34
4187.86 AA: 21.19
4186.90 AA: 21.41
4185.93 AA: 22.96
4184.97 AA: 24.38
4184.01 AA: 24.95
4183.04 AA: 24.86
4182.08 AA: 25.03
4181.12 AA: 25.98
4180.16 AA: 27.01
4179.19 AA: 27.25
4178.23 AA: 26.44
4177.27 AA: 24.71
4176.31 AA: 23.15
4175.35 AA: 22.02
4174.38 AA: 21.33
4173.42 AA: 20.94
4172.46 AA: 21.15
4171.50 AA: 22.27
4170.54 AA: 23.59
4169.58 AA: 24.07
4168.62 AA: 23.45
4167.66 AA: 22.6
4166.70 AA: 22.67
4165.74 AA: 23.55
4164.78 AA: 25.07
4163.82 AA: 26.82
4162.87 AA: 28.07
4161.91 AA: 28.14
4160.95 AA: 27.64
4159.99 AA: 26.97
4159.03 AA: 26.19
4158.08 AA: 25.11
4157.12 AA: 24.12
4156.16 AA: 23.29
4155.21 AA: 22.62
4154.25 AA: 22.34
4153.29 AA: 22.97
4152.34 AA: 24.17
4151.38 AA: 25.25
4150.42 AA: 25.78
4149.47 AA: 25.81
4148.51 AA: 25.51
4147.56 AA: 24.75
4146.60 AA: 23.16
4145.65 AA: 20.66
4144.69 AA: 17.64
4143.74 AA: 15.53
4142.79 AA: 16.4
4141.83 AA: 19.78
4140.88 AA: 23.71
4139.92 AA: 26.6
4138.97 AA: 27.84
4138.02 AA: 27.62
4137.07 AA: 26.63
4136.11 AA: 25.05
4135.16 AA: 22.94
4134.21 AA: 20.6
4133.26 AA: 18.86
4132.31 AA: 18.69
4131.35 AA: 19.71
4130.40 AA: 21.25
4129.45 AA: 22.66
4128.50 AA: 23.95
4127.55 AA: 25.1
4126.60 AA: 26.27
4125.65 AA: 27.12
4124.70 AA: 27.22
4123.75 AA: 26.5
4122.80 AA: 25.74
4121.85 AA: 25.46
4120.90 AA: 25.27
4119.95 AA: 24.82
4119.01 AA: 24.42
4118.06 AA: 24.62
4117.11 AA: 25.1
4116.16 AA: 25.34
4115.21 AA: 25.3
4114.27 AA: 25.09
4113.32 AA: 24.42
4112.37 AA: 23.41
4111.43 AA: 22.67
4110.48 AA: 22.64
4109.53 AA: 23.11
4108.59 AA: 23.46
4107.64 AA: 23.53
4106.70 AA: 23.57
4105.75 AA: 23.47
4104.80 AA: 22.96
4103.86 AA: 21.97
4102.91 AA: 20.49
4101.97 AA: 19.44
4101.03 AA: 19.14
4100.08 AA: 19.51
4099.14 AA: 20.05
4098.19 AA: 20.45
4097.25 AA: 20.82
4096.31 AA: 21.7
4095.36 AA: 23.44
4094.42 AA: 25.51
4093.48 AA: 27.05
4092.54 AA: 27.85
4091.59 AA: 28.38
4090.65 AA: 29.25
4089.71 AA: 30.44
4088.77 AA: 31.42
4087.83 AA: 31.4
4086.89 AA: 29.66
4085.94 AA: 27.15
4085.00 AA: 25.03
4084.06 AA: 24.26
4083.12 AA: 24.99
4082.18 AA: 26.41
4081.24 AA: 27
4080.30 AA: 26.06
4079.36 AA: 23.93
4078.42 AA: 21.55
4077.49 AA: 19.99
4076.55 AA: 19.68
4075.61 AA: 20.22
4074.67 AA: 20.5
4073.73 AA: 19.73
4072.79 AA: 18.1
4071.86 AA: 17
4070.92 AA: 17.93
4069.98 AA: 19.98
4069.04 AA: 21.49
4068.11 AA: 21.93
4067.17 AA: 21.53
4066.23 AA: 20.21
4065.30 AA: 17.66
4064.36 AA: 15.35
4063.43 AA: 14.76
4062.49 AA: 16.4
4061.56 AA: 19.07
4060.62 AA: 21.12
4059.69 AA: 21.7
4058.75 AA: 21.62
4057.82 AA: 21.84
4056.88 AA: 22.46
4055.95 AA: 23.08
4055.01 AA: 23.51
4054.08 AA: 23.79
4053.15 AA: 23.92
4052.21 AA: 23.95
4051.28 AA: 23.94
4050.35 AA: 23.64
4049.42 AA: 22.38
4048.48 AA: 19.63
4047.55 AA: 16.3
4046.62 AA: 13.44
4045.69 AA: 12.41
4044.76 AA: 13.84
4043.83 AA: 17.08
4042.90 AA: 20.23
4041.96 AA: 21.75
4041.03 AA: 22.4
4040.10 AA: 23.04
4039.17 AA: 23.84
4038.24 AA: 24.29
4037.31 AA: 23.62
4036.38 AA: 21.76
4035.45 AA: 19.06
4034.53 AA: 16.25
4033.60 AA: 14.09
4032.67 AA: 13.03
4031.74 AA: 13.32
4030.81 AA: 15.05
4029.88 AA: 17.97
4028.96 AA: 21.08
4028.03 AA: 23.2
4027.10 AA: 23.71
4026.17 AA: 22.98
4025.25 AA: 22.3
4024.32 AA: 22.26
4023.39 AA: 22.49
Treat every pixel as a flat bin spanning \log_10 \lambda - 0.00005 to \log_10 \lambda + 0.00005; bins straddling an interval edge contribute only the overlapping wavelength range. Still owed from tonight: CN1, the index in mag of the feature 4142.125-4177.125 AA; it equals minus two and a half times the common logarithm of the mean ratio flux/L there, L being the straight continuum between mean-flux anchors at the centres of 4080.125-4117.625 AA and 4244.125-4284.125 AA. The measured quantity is 0.01 mag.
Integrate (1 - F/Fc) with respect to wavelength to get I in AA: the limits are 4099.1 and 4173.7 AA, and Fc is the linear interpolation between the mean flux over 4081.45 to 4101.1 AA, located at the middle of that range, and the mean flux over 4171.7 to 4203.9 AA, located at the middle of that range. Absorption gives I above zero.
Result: 2.50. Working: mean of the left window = 25.6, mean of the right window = 23.1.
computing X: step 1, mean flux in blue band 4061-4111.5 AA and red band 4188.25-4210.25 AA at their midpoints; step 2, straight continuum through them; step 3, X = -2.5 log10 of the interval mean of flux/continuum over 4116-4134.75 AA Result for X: -0.04 mag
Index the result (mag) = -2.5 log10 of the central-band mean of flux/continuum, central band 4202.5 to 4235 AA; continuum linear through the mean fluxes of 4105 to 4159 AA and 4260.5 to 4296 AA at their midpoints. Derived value 0.09 mag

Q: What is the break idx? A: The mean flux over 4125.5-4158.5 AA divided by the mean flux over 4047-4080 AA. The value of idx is 1.1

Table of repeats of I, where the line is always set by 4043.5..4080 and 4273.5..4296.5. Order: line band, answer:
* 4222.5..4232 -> 3.9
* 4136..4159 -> -2.8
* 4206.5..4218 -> -2.3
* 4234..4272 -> -1.1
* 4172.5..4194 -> -2.8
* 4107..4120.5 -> -2.4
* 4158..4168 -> -2.2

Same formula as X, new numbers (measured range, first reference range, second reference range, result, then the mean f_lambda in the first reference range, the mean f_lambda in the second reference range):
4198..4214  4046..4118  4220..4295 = -0.12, 22.6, 21.1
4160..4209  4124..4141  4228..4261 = -0.05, 24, 21.5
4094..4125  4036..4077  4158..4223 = -0.07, 20.3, 24.1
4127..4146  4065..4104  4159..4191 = 0.08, 23.1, 24.3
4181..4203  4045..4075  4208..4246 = -0.08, 20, 21.6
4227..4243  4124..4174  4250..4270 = 0.12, 23.7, 22.3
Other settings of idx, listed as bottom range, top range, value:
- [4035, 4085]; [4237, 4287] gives 1.09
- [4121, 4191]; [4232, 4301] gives 0.93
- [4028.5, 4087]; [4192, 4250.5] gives 1.07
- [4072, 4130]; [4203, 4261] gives 0.90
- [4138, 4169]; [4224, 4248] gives 0.84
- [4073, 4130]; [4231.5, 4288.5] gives 0.93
